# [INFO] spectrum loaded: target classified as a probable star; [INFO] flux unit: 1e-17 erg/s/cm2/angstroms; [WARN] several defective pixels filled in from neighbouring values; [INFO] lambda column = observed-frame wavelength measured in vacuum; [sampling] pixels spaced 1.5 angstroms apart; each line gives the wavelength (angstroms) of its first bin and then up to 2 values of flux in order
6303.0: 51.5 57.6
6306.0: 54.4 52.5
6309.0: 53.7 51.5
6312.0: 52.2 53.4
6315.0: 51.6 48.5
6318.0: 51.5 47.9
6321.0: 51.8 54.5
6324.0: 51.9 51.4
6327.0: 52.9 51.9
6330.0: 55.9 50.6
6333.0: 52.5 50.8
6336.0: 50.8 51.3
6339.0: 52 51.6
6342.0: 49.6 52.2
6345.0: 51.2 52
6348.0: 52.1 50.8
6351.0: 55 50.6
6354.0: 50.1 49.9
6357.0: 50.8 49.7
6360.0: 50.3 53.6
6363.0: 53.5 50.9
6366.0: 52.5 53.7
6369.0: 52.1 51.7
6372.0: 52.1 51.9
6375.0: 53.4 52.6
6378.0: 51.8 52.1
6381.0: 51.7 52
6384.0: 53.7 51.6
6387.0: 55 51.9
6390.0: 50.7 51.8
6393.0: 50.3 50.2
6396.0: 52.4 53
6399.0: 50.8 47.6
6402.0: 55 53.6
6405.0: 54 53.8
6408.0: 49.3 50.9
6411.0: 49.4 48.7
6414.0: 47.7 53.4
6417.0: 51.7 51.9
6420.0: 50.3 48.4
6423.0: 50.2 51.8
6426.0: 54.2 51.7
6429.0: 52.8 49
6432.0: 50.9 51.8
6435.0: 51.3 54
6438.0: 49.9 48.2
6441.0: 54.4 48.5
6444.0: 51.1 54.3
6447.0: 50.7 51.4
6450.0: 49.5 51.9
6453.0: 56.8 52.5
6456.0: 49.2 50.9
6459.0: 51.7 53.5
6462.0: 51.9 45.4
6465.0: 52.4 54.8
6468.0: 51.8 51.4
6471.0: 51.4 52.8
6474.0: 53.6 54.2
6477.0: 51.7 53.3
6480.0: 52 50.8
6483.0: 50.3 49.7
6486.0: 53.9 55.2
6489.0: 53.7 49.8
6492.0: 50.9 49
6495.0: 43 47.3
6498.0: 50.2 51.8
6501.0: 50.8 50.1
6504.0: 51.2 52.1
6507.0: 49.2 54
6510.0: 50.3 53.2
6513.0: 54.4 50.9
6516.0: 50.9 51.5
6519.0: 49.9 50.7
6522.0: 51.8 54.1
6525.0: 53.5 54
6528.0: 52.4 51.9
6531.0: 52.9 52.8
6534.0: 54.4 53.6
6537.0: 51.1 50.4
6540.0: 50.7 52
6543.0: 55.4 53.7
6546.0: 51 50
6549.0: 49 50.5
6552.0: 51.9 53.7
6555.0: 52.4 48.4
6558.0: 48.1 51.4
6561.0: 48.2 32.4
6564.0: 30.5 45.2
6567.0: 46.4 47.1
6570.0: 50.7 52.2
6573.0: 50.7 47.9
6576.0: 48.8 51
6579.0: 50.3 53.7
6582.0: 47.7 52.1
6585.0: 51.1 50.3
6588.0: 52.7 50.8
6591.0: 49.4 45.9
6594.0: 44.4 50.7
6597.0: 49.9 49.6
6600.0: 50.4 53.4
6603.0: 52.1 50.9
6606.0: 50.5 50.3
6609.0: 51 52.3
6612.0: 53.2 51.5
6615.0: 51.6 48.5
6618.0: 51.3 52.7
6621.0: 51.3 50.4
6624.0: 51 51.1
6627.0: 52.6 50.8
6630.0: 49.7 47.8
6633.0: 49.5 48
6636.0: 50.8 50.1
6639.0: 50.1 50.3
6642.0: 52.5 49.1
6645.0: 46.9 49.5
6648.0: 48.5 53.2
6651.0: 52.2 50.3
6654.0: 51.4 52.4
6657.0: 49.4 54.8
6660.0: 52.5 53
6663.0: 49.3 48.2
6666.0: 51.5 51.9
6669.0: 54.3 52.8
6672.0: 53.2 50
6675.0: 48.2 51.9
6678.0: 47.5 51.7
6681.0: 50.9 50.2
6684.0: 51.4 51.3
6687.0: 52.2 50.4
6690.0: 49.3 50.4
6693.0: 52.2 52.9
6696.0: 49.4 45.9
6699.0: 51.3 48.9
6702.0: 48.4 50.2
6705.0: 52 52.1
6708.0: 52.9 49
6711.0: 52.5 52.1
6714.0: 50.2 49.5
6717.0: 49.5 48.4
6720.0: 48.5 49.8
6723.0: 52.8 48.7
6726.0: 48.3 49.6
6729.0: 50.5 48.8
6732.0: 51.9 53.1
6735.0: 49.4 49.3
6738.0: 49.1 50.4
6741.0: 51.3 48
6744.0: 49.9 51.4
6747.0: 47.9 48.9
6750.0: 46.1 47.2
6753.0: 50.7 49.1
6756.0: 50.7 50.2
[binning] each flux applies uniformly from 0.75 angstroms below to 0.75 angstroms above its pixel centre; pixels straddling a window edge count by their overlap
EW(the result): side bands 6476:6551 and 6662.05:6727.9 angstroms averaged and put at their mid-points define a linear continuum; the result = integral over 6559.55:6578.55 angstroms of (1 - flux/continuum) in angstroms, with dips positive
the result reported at 1.87 angstroms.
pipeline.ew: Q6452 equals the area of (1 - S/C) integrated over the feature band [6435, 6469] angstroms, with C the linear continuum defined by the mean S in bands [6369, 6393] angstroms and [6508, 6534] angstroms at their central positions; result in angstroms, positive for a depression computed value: 0.46 angstroms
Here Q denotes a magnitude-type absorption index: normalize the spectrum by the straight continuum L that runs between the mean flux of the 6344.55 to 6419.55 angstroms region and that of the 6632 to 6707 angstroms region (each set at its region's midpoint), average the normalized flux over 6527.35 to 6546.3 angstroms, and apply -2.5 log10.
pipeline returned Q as -0.03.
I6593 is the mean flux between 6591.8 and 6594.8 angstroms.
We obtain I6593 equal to 45.2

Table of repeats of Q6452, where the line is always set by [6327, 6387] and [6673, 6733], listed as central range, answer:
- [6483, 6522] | 0.2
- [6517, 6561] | -0.6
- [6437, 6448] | 0.1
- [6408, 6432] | 0.4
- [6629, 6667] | 0.1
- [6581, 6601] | 0.4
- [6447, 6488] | -0.4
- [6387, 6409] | -0.1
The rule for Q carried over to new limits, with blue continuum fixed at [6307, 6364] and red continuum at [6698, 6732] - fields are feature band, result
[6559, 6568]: 0.200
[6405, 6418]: 0.012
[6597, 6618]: -0.011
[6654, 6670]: -0.028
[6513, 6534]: -0.028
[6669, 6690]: -0.014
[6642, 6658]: 0.000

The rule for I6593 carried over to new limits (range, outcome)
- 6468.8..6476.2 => 52.7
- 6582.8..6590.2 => 51.4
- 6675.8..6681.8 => 50.5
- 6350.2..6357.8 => 51.3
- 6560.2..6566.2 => 39.1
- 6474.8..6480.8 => 52.8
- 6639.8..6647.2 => 49.7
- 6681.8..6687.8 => 51.3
